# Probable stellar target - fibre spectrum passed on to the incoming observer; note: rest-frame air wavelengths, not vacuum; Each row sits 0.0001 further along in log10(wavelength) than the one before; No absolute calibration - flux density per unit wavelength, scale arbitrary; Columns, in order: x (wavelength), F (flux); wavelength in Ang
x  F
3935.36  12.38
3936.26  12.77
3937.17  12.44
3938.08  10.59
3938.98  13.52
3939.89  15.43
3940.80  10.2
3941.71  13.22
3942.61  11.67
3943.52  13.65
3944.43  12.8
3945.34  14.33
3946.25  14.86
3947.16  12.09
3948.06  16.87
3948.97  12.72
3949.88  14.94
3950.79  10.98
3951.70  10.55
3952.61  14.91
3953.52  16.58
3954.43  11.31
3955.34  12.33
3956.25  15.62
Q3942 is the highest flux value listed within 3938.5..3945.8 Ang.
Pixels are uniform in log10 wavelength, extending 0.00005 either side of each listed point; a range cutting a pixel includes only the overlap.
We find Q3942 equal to 15.43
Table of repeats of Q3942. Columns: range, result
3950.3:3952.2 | 10.98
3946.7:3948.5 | 16.87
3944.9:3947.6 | 14.86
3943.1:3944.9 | 13.65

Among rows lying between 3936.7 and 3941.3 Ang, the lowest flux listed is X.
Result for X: 10.2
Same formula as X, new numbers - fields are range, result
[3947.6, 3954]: 10.55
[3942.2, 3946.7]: 11.67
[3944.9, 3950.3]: 12.09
